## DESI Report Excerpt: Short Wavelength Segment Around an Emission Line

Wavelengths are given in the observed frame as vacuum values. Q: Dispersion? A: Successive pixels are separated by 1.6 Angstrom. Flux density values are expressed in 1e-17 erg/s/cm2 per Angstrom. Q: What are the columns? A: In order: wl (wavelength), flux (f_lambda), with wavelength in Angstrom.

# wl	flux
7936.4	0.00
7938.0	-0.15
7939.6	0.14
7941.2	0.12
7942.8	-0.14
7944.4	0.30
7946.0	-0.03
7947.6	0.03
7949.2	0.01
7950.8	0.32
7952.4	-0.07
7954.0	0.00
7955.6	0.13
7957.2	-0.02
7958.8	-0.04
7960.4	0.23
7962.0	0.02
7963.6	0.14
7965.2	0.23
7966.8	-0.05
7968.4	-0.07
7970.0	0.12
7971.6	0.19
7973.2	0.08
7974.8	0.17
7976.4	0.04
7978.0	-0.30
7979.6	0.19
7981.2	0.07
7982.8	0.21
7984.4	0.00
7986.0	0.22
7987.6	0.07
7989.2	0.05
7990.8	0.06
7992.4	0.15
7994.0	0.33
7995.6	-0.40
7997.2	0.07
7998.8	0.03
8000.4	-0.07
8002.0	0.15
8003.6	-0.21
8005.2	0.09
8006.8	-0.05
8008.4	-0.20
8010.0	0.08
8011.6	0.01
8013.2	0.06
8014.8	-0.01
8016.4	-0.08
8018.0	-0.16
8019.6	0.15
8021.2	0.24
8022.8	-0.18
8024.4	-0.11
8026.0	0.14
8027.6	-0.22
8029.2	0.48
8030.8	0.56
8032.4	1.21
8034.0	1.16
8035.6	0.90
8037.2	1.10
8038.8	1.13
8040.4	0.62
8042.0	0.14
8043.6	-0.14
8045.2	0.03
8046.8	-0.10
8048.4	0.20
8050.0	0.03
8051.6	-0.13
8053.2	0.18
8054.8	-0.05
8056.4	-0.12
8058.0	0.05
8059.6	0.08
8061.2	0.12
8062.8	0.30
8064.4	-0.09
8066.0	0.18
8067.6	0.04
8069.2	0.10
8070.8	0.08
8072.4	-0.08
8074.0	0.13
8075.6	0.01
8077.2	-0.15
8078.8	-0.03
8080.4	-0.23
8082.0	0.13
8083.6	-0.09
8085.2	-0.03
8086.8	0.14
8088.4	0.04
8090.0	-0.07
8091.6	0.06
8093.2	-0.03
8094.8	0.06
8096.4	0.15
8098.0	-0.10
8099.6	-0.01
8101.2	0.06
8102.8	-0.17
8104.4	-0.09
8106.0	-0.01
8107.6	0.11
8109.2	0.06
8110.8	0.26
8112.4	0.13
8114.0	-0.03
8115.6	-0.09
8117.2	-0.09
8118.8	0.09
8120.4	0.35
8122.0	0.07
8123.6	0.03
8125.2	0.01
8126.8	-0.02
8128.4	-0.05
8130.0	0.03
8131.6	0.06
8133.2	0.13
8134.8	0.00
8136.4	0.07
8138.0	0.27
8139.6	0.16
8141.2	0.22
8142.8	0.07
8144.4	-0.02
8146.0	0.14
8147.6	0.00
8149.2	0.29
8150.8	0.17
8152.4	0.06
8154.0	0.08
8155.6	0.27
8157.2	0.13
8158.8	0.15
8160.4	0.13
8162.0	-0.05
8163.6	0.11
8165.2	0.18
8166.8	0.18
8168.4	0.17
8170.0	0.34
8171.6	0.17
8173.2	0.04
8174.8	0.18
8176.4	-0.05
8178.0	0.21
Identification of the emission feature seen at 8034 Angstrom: [O II] 3727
